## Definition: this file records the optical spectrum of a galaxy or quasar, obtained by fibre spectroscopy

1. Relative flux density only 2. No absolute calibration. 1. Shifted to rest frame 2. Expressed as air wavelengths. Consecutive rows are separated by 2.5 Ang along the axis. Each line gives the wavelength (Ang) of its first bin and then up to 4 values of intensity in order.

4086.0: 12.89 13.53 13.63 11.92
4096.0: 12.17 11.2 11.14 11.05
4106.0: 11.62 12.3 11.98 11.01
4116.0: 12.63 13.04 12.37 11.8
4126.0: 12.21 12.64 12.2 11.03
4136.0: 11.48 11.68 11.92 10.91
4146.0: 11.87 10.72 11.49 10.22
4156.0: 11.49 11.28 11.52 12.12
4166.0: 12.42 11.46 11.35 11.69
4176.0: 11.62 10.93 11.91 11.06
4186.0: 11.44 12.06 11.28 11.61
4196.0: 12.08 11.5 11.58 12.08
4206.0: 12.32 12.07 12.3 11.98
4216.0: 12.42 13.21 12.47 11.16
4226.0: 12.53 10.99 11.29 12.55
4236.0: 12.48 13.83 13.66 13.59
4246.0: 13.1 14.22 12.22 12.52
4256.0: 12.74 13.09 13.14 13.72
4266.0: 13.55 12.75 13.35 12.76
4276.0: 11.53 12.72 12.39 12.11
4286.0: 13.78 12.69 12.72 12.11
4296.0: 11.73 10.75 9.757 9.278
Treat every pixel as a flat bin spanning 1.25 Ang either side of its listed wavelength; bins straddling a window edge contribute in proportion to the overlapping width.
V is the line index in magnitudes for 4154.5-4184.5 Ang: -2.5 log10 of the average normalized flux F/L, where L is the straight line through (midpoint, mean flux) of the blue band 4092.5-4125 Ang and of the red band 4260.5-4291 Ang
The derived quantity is 0.06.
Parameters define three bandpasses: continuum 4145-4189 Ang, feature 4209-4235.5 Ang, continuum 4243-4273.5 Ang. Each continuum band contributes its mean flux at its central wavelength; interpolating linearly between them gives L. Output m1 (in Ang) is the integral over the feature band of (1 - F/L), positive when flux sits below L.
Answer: 0.8 Ang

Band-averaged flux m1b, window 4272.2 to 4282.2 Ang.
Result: 12.4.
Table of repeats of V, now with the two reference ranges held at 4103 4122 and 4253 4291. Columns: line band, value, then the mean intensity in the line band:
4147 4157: 0.117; 11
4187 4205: 0.065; 11.7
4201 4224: 0.029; 12.2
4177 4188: 0.092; 11.4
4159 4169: 0.039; 11.9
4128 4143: 0.038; 11.7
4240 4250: -0.073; 13.6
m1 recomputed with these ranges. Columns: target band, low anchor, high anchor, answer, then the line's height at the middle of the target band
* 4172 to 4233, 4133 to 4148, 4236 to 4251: 4.04 Ang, 12.7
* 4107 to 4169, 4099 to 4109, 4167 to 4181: -1.60 Ang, 11.5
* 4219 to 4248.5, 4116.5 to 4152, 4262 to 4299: -0.56 Ang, 12.4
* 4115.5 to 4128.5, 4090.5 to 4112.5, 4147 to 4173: -0.82 Ang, 11.7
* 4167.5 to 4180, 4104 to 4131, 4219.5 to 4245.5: 0.90 Ang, 12.3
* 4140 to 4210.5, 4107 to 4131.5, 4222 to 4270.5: 5.06 Ang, 12.5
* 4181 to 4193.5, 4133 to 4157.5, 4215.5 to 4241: 0.33 Ang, 11.8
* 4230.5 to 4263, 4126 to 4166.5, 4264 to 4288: -1.28 Ang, 12.5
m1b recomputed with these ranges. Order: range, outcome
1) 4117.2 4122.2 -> 12.7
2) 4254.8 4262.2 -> 13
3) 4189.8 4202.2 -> 11.6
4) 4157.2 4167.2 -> 11.8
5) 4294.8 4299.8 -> 11.2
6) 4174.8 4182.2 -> 11.5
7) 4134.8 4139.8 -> 11.6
